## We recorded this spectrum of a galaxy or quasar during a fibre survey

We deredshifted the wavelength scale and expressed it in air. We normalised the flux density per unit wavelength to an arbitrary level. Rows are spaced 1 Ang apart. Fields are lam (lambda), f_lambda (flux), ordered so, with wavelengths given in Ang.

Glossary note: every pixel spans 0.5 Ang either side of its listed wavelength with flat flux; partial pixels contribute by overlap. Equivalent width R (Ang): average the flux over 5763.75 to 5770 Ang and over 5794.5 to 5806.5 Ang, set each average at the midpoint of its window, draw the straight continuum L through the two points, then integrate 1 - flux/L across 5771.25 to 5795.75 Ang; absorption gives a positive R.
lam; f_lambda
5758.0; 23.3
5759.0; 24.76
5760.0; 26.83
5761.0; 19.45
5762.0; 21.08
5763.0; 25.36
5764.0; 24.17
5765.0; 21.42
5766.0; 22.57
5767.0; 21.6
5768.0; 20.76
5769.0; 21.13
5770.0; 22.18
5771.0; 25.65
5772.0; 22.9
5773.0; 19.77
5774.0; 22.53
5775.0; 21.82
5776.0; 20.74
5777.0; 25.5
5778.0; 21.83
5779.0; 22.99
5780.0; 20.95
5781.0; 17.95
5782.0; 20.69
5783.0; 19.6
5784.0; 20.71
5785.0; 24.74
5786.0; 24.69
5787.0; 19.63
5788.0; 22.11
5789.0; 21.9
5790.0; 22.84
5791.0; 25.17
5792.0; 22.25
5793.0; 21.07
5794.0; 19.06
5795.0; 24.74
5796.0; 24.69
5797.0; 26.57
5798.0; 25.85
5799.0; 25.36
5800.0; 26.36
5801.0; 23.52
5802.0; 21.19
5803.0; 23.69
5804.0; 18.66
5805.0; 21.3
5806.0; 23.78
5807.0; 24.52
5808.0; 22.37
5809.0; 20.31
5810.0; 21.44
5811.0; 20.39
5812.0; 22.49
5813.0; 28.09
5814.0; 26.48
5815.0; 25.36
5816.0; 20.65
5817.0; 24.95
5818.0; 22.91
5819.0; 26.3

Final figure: 0.90 Ang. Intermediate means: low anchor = 21.9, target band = 22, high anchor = 23.8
